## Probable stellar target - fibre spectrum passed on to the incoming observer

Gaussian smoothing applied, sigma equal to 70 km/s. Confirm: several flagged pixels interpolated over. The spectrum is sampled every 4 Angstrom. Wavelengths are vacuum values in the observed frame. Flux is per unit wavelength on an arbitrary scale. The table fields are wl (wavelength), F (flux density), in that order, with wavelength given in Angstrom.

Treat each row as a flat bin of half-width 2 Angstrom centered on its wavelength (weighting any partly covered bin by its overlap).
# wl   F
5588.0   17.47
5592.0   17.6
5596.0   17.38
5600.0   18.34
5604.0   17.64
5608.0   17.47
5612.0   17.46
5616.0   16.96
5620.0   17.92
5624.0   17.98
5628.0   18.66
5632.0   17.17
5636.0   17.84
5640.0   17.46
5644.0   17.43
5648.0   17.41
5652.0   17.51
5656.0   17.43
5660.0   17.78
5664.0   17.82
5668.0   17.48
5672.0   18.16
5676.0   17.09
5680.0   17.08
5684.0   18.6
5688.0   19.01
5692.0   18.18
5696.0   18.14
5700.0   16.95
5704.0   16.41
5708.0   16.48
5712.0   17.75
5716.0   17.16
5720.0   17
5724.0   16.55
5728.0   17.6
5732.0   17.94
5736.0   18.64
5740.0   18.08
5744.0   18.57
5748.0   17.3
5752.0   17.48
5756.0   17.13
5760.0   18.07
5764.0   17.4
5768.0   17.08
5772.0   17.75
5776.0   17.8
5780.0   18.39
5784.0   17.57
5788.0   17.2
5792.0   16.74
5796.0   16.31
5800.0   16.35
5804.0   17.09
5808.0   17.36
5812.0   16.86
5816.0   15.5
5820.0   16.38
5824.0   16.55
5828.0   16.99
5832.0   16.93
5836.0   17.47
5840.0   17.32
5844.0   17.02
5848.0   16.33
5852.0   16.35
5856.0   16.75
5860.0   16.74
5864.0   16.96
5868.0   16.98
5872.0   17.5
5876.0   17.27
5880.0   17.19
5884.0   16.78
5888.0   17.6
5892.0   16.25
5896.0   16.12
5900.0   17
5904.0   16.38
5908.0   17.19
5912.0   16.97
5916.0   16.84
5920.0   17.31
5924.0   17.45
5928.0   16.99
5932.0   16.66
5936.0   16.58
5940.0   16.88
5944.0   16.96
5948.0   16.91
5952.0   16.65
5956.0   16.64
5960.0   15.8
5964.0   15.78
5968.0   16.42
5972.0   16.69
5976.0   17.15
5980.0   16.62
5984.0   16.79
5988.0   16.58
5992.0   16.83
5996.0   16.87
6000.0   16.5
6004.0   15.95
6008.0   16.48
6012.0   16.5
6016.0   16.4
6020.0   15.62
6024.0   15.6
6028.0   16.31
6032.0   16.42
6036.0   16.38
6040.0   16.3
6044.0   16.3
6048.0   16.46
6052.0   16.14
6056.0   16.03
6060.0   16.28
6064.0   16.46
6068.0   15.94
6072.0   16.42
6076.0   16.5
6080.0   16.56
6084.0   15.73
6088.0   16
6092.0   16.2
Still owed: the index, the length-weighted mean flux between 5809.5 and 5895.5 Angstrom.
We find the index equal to 16.8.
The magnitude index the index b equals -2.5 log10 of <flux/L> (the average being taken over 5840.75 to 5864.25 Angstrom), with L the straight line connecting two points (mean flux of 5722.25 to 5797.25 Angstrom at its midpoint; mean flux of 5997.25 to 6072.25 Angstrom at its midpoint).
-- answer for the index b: 0.03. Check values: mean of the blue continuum 17.6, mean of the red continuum 16.2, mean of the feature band 16.7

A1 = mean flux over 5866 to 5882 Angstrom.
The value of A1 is 17.2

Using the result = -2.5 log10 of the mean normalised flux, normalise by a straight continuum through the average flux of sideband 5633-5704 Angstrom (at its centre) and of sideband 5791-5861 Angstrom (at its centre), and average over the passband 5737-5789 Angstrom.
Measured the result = -0.04 mag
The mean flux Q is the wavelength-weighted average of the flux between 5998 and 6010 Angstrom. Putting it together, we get 16.3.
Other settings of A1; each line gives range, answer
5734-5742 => 18.4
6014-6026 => 15.9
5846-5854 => 16.3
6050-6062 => 16.2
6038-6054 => 16.3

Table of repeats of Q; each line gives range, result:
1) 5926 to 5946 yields 16.8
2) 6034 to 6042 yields 16.3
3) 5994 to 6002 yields 16.7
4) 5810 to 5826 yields 16.3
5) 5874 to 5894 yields 17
